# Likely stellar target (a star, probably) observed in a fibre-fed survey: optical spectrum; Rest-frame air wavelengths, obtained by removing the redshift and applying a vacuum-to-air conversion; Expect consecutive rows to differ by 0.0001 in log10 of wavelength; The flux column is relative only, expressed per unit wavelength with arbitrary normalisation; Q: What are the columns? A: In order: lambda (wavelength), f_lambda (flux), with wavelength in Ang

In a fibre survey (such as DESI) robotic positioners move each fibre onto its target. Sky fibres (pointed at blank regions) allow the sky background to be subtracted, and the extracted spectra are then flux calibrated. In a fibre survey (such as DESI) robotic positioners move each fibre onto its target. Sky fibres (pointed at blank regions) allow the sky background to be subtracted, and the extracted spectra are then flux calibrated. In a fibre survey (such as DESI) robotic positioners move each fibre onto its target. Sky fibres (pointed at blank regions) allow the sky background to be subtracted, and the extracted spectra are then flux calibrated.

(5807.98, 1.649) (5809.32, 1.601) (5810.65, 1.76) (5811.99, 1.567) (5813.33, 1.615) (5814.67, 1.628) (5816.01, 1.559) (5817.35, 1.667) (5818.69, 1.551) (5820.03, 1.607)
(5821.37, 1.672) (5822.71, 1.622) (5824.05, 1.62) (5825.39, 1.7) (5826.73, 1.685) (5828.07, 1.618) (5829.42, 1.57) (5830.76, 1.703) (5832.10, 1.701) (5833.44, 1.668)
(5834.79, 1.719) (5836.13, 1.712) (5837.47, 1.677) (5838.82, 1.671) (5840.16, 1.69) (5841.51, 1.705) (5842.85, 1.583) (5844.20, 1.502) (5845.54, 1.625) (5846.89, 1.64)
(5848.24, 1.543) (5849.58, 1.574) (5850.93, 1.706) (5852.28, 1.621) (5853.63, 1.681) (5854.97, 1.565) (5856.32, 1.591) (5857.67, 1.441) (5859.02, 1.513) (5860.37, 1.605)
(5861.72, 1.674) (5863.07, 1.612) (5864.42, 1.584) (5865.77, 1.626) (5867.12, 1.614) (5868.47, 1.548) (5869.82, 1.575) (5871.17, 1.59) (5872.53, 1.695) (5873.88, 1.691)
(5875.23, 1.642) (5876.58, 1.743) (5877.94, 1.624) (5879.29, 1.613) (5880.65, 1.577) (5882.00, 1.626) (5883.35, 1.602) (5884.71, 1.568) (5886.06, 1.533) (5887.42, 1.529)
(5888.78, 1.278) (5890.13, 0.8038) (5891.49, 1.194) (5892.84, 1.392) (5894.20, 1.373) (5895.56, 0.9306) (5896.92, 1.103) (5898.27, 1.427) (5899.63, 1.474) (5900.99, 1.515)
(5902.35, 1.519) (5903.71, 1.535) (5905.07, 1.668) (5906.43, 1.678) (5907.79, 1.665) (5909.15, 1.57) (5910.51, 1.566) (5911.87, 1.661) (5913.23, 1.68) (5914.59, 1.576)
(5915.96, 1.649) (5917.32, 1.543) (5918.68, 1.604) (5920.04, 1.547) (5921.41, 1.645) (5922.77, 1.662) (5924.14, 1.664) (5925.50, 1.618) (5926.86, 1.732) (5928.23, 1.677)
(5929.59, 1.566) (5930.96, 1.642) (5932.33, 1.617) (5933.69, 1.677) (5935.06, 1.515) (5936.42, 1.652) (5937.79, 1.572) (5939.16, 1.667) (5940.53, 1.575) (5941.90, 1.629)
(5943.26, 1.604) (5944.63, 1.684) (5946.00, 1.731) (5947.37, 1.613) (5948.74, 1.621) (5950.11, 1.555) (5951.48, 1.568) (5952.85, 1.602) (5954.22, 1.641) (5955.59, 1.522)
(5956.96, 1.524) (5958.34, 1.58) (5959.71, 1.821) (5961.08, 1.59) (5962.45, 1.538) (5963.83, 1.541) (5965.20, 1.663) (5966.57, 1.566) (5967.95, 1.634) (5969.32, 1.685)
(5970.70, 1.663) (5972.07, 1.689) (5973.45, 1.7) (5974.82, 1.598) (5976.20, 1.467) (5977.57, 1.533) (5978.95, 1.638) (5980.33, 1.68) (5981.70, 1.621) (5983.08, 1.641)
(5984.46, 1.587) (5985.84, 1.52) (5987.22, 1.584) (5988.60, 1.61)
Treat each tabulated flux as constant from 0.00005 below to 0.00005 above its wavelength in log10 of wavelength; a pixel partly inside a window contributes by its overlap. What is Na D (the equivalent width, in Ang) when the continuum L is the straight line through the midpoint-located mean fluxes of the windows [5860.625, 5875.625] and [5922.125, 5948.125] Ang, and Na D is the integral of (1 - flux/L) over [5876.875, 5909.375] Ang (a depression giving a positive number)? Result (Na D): 3.5 Ang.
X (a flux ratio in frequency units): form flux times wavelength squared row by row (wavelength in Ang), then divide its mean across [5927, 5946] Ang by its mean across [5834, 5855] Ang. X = 1.0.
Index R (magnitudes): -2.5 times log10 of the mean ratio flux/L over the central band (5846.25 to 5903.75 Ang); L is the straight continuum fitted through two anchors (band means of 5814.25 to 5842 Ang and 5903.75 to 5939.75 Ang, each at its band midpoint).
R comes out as 0.08 mag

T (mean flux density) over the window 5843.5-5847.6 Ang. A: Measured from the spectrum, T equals 1.59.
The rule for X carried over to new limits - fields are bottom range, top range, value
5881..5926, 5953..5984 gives 1.10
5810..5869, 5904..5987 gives 1.03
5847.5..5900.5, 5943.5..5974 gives 1.10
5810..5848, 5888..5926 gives 0.93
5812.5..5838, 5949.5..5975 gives 1.03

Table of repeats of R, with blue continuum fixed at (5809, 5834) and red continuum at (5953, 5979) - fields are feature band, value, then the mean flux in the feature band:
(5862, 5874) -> 0.01 mag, 1.61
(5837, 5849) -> 0.01 mag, 1.62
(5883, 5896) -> 0.23 mag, 1.32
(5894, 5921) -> 0.07 mag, 1.52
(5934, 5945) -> 0.00 mag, 1.61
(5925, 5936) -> -0.01 mag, 1.63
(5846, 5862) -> 0.03 mag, 1.59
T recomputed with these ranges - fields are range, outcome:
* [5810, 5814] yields 1.65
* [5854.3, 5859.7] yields 1.53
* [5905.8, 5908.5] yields 1.67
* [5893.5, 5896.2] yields 1.15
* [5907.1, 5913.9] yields 1.63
